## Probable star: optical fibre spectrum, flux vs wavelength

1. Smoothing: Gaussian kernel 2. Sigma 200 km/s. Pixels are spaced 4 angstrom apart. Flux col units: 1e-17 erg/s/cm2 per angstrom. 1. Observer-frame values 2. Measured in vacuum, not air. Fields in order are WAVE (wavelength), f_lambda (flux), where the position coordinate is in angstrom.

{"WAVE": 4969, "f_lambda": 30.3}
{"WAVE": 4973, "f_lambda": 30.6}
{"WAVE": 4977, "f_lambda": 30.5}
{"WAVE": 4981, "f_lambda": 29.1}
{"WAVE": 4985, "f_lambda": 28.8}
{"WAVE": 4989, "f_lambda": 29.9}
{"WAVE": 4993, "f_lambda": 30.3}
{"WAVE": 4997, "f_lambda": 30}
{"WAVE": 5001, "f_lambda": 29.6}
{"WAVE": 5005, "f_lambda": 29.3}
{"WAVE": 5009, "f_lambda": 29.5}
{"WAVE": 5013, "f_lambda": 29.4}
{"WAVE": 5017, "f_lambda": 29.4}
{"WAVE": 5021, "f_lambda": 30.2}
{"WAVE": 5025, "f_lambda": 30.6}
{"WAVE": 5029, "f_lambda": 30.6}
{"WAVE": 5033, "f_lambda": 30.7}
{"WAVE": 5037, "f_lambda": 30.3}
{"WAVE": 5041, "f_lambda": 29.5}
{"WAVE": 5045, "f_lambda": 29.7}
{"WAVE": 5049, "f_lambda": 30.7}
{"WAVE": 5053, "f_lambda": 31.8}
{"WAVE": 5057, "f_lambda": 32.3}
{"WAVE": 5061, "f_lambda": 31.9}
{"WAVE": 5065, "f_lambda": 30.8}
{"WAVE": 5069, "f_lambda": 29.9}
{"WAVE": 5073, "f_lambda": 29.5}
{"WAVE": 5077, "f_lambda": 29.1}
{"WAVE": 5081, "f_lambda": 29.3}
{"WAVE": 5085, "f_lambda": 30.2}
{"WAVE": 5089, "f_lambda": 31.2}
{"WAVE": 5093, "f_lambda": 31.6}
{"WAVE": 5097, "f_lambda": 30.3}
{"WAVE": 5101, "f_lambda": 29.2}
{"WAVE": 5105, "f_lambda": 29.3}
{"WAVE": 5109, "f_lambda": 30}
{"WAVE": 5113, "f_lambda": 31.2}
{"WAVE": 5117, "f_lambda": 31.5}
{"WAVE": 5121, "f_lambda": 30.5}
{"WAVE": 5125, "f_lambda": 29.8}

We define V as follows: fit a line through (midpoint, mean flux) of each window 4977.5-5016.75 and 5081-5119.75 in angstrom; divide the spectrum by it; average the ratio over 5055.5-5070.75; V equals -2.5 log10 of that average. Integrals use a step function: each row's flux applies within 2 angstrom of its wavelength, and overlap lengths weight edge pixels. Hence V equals -0.04 mag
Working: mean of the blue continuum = 29.6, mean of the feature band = 31.2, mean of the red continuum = 30.4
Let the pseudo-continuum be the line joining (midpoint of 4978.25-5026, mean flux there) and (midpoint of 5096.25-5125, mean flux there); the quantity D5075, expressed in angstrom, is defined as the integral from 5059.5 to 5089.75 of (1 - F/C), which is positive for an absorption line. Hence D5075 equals -0.1 angstrom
